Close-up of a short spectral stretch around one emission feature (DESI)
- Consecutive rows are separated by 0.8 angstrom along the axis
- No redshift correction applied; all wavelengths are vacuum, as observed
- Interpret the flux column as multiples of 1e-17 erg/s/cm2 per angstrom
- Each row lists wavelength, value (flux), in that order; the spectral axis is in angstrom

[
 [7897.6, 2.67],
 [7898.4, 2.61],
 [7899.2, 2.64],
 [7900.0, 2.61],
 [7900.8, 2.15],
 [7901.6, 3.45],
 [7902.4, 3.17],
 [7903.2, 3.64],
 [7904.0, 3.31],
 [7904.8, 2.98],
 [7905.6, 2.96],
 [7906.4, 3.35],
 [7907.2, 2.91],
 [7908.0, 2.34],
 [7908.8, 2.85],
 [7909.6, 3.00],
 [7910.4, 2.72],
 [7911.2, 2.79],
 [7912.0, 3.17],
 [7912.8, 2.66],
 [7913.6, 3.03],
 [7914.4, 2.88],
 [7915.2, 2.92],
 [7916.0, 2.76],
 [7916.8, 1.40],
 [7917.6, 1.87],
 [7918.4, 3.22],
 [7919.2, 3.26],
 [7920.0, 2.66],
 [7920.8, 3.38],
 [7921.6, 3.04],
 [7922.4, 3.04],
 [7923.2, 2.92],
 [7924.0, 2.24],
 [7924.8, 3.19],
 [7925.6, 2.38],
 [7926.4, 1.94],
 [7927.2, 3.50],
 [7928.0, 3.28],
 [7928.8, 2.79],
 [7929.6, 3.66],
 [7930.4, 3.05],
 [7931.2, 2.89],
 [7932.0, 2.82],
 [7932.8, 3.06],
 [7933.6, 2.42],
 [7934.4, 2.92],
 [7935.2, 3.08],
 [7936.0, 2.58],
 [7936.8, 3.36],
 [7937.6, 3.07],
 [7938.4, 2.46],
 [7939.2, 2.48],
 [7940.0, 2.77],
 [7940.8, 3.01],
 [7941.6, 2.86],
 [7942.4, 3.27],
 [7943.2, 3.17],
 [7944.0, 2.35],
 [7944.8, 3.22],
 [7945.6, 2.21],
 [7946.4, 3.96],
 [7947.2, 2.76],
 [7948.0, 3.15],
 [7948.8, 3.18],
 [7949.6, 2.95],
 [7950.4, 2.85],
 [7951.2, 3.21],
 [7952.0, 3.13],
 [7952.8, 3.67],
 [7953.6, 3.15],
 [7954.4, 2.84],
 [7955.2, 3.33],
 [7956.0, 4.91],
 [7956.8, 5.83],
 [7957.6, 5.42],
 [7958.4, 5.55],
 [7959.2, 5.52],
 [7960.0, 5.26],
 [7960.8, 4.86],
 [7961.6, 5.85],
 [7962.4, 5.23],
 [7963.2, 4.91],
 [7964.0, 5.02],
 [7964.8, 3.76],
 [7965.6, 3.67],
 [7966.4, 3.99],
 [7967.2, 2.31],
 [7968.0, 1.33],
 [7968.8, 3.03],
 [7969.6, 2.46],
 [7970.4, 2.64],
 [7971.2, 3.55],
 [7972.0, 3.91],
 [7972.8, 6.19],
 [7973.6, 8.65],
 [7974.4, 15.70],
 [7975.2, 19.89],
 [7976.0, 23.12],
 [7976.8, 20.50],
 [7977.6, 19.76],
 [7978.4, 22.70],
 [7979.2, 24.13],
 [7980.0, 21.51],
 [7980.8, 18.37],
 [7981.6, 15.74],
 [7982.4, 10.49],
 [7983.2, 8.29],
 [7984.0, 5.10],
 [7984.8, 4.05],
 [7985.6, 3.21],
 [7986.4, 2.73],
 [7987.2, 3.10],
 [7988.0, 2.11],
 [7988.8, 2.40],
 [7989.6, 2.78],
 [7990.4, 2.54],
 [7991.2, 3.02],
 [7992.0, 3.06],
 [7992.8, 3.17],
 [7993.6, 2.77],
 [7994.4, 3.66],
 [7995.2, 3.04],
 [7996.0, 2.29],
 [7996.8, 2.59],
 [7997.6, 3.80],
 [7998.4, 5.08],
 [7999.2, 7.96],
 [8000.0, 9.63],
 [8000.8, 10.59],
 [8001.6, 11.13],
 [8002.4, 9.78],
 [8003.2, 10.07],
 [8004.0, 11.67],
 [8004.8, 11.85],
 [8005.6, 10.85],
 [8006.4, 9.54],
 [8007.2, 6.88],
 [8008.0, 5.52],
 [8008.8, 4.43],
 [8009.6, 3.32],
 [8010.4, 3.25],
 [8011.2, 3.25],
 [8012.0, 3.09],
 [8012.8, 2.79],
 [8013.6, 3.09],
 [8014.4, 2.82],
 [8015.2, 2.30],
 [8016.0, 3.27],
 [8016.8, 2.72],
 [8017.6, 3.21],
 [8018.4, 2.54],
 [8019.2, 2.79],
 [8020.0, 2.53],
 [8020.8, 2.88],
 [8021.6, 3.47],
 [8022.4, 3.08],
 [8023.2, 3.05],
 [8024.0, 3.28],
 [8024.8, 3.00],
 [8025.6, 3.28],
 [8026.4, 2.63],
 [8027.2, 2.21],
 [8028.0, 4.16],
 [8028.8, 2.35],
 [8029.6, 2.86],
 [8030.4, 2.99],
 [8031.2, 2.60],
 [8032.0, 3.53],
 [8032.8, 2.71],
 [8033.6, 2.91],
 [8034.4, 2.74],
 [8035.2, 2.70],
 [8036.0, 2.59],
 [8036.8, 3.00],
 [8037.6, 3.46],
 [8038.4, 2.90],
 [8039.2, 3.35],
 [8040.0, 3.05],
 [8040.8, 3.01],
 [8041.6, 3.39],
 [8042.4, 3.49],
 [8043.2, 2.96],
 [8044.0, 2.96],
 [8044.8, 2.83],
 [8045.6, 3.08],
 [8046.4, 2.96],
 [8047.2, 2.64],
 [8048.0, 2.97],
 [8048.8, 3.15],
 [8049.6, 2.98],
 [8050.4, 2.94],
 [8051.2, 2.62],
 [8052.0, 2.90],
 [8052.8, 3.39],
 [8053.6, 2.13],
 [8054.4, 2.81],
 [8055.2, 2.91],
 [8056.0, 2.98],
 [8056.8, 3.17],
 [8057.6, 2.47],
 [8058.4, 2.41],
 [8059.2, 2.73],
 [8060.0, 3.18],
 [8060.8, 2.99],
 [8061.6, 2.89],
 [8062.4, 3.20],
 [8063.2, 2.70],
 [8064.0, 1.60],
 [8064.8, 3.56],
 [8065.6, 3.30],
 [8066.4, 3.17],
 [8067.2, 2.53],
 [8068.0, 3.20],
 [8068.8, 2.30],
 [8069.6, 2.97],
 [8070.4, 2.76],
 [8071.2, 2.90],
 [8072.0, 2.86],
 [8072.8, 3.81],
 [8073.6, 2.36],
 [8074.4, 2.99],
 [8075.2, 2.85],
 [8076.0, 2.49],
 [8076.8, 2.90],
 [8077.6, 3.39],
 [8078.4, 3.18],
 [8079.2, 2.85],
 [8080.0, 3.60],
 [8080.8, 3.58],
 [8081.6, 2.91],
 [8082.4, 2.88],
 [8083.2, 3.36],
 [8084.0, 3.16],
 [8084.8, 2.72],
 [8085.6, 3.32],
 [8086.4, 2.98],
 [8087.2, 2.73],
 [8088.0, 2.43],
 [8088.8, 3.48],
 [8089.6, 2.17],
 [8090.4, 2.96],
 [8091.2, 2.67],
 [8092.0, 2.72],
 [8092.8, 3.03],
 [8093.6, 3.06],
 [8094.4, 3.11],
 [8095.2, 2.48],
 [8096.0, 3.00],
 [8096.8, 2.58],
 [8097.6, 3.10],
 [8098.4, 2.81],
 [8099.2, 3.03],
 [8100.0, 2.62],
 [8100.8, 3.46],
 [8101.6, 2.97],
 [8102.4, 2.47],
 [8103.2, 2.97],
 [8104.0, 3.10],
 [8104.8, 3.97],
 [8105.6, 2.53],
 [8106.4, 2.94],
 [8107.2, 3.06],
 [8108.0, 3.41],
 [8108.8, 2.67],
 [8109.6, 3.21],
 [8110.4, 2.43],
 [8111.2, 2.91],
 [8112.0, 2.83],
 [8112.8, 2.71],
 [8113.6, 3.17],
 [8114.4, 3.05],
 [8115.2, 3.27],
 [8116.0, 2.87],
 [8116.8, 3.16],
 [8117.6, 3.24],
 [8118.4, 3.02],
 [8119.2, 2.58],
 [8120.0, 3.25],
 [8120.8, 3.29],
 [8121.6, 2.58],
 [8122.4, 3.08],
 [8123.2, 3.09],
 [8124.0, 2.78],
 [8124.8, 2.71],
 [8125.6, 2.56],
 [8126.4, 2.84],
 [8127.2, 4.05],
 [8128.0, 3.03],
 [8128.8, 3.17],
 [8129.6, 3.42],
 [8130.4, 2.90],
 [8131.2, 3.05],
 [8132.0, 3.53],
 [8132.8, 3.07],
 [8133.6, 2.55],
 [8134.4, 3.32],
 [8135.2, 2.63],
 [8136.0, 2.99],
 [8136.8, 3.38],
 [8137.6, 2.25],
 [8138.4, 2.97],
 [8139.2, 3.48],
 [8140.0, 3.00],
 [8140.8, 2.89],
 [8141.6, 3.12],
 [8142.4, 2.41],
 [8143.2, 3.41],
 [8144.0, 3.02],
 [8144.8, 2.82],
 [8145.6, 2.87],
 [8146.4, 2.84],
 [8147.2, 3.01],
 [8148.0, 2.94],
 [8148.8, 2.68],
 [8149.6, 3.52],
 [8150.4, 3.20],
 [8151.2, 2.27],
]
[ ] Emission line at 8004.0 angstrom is [N II] 6583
